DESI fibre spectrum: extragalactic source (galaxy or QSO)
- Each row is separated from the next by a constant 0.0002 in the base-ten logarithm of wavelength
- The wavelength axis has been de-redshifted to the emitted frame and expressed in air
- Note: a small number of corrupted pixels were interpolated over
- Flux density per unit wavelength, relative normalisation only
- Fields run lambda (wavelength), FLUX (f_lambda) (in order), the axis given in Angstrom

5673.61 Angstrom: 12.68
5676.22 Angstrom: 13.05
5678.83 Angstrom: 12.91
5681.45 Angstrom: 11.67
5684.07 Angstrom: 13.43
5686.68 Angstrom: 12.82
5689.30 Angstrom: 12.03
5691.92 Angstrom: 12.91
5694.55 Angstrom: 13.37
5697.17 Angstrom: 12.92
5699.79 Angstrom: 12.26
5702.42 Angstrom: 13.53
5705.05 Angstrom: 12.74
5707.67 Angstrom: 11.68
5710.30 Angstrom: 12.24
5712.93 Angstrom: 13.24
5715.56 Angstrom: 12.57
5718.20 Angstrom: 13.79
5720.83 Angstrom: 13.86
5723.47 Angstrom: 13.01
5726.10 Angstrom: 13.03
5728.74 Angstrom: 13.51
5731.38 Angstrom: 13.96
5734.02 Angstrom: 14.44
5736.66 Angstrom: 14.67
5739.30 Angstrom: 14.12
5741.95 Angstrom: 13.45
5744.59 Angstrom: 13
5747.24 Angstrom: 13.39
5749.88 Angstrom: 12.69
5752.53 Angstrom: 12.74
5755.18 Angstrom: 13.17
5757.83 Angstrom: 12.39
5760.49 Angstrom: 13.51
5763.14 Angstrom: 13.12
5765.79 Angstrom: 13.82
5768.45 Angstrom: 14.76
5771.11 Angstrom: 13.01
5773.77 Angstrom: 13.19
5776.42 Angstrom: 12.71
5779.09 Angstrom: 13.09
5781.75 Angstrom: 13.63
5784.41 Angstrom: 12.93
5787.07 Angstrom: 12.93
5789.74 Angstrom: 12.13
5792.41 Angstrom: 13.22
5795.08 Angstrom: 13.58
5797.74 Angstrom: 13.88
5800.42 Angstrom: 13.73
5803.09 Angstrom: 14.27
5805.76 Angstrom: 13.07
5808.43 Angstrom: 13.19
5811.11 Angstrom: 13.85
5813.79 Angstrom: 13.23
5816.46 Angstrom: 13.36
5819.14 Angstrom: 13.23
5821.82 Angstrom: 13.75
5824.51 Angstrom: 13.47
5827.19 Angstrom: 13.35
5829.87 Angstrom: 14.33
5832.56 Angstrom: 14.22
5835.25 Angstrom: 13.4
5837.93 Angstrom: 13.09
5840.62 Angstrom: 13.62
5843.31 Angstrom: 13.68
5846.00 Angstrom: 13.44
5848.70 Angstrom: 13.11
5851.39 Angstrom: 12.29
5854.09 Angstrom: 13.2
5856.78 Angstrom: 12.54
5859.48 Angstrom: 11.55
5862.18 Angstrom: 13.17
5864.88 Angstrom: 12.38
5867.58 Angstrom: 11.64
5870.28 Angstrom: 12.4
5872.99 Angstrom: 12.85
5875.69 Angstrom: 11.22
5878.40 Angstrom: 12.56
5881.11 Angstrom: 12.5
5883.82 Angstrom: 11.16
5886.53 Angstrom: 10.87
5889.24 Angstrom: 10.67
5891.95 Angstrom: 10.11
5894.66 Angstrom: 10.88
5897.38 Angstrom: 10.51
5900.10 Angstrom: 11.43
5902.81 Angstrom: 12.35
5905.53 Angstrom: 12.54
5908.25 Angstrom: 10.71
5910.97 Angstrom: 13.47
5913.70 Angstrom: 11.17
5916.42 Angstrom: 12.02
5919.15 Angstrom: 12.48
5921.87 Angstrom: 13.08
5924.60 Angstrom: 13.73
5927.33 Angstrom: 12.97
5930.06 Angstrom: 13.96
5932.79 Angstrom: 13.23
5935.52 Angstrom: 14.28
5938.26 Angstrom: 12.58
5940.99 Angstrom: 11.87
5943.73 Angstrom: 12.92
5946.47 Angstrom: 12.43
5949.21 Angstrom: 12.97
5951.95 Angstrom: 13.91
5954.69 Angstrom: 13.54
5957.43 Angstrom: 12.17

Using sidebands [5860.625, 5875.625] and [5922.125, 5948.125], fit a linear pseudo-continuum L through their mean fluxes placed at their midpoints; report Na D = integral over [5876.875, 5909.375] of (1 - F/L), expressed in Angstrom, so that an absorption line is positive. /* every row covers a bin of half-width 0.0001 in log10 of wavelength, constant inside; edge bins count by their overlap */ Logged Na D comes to 3.3 Angstrom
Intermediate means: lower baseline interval 12.4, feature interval 11.4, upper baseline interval 13.1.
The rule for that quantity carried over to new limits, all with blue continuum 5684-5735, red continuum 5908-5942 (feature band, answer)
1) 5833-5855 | -0.6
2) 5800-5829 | -1.3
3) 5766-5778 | -0.4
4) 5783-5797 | 0.0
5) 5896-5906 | 0.9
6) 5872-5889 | 1.5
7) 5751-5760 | 0.1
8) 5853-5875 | 0.8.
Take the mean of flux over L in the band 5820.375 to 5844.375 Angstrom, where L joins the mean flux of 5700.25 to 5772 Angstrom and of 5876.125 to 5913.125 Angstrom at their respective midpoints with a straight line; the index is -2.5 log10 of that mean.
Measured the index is -0.12 mag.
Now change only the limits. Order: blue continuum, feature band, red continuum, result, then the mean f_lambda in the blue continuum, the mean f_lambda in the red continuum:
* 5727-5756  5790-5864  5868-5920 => -0.071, 13.6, 11.7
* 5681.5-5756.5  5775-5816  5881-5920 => -0.073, 13.1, 11.5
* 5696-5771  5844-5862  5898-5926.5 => -0.013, 13.3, 12.3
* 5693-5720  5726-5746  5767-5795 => -0.067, 12.9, 13.2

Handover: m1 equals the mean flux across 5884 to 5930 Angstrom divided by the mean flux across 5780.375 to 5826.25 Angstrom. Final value 0.89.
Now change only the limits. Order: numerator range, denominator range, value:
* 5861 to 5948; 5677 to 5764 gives 0.93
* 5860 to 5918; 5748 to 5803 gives 0.89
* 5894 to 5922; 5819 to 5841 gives 0.87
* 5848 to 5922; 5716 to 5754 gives 0.88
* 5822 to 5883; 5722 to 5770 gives 0.96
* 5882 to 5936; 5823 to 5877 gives 0.93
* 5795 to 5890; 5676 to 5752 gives 0.99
